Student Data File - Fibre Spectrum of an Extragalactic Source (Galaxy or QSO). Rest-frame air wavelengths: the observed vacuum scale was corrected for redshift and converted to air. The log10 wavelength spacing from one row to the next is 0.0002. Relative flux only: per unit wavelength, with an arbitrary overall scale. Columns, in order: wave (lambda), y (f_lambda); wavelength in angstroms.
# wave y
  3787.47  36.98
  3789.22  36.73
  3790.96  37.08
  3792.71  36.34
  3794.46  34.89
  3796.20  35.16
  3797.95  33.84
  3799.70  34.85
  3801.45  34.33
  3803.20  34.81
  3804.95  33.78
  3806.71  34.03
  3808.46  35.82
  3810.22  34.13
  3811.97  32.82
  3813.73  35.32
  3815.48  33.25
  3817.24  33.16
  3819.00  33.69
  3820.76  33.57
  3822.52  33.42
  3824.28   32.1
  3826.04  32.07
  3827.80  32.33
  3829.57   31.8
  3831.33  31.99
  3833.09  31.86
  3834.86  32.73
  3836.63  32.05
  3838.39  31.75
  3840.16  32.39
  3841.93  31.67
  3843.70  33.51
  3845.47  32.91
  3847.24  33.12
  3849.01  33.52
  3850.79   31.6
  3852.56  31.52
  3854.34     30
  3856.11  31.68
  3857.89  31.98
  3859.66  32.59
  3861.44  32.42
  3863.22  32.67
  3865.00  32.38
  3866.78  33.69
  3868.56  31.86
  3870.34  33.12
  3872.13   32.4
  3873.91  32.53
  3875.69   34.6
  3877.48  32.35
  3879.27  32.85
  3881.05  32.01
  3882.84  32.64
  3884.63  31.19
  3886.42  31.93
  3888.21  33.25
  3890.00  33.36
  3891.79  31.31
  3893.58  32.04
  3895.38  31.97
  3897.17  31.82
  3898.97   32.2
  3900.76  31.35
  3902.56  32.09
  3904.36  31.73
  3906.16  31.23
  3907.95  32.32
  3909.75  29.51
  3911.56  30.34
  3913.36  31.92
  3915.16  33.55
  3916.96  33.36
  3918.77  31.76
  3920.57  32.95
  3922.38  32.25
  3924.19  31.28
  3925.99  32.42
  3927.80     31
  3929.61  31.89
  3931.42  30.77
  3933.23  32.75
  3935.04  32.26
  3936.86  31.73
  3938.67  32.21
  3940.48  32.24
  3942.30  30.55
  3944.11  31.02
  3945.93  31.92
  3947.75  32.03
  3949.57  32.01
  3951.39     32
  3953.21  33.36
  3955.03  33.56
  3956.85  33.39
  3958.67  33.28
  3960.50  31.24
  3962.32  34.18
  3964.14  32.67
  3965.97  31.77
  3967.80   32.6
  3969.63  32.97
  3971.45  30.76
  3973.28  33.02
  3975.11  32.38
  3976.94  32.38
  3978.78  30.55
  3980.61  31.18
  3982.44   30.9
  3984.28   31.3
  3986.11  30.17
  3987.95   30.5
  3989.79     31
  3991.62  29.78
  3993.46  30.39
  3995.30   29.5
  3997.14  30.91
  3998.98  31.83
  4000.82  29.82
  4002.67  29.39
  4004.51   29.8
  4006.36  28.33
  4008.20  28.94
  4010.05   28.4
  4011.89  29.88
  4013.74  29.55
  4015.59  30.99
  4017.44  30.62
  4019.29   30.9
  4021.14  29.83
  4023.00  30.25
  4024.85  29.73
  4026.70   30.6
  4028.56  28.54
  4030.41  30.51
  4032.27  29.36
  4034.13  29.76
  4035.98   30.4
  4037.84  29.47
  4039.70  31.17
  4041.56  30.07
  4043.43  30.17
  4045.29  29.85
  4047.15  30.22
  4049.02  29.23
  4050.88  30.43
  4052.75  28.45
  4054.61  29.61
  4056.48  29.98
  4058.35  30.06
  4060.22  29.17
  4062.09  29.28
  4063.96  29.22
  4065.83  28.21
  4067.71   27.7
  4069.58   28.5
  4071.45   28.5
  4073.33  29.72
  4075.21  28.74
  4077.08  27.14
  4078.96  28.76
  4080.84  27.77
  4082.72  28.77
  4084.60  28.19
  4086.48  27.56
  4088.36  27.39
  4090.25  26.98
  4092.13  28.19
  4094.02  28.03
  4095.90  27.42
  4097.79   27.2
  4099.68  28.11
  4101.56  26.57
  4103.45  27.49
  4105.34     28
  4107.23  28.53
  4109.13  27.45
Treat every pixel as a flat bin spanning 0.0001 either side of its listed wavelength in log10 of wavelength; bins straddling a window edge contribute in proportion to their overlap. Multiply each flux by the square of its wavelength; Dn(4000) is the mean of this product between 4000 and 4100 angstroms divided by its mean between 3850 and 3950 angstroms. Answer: 1.0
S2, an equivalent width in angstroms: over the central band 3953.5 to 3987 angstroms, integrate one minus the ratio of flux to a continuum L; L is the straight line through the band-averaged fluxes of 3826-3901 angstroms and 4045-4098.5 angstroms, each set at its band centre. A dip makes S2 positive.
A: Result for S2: -1.9 angstroms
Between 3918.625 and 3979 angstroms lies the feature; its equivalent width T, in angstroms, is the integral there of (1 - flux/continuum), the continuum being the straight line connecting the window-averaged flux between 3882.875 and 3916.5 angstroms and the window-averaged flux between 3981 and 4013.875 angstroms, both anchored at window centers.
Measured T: -2.37 angstroms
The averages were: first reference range 31.9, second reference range 30.1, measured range 32.2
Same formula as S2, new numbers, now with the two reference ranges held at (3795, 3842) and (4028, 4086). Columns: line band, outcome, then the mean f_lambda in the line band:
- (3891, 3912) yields 0.3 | 31.5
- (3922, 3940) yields -0.3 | 31.9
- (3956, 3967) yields -0.7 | 32.7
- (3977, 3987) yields -0.1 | 30.9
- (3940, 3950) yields -0.1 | 31.6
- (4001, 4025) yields 0.2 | 29.7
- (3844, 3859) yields 0.3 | 32.1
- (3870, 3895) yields -0.2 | 32.5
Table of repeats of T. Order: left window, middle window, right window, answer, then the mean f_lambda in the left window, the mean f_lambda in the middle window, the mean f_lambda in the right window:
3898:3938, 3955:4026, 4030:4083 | -1.0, 31.8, 31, 29.3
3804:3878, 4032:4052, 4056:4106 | -0.7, 32.8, 30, 28.2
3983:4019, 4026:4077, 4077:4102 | -1.3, 30.1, 29.5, 27.8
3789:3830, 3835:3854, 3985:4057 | 0.6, 34.1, 32.3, 30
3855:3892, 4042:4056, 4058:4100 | -0.4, 32.5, 29.7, 28.3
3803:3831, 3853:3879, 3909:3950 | 0.2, 33.4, 32.4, 31.8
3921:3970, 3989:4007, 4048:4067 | 0.4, 32.2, 30.1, 29.3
